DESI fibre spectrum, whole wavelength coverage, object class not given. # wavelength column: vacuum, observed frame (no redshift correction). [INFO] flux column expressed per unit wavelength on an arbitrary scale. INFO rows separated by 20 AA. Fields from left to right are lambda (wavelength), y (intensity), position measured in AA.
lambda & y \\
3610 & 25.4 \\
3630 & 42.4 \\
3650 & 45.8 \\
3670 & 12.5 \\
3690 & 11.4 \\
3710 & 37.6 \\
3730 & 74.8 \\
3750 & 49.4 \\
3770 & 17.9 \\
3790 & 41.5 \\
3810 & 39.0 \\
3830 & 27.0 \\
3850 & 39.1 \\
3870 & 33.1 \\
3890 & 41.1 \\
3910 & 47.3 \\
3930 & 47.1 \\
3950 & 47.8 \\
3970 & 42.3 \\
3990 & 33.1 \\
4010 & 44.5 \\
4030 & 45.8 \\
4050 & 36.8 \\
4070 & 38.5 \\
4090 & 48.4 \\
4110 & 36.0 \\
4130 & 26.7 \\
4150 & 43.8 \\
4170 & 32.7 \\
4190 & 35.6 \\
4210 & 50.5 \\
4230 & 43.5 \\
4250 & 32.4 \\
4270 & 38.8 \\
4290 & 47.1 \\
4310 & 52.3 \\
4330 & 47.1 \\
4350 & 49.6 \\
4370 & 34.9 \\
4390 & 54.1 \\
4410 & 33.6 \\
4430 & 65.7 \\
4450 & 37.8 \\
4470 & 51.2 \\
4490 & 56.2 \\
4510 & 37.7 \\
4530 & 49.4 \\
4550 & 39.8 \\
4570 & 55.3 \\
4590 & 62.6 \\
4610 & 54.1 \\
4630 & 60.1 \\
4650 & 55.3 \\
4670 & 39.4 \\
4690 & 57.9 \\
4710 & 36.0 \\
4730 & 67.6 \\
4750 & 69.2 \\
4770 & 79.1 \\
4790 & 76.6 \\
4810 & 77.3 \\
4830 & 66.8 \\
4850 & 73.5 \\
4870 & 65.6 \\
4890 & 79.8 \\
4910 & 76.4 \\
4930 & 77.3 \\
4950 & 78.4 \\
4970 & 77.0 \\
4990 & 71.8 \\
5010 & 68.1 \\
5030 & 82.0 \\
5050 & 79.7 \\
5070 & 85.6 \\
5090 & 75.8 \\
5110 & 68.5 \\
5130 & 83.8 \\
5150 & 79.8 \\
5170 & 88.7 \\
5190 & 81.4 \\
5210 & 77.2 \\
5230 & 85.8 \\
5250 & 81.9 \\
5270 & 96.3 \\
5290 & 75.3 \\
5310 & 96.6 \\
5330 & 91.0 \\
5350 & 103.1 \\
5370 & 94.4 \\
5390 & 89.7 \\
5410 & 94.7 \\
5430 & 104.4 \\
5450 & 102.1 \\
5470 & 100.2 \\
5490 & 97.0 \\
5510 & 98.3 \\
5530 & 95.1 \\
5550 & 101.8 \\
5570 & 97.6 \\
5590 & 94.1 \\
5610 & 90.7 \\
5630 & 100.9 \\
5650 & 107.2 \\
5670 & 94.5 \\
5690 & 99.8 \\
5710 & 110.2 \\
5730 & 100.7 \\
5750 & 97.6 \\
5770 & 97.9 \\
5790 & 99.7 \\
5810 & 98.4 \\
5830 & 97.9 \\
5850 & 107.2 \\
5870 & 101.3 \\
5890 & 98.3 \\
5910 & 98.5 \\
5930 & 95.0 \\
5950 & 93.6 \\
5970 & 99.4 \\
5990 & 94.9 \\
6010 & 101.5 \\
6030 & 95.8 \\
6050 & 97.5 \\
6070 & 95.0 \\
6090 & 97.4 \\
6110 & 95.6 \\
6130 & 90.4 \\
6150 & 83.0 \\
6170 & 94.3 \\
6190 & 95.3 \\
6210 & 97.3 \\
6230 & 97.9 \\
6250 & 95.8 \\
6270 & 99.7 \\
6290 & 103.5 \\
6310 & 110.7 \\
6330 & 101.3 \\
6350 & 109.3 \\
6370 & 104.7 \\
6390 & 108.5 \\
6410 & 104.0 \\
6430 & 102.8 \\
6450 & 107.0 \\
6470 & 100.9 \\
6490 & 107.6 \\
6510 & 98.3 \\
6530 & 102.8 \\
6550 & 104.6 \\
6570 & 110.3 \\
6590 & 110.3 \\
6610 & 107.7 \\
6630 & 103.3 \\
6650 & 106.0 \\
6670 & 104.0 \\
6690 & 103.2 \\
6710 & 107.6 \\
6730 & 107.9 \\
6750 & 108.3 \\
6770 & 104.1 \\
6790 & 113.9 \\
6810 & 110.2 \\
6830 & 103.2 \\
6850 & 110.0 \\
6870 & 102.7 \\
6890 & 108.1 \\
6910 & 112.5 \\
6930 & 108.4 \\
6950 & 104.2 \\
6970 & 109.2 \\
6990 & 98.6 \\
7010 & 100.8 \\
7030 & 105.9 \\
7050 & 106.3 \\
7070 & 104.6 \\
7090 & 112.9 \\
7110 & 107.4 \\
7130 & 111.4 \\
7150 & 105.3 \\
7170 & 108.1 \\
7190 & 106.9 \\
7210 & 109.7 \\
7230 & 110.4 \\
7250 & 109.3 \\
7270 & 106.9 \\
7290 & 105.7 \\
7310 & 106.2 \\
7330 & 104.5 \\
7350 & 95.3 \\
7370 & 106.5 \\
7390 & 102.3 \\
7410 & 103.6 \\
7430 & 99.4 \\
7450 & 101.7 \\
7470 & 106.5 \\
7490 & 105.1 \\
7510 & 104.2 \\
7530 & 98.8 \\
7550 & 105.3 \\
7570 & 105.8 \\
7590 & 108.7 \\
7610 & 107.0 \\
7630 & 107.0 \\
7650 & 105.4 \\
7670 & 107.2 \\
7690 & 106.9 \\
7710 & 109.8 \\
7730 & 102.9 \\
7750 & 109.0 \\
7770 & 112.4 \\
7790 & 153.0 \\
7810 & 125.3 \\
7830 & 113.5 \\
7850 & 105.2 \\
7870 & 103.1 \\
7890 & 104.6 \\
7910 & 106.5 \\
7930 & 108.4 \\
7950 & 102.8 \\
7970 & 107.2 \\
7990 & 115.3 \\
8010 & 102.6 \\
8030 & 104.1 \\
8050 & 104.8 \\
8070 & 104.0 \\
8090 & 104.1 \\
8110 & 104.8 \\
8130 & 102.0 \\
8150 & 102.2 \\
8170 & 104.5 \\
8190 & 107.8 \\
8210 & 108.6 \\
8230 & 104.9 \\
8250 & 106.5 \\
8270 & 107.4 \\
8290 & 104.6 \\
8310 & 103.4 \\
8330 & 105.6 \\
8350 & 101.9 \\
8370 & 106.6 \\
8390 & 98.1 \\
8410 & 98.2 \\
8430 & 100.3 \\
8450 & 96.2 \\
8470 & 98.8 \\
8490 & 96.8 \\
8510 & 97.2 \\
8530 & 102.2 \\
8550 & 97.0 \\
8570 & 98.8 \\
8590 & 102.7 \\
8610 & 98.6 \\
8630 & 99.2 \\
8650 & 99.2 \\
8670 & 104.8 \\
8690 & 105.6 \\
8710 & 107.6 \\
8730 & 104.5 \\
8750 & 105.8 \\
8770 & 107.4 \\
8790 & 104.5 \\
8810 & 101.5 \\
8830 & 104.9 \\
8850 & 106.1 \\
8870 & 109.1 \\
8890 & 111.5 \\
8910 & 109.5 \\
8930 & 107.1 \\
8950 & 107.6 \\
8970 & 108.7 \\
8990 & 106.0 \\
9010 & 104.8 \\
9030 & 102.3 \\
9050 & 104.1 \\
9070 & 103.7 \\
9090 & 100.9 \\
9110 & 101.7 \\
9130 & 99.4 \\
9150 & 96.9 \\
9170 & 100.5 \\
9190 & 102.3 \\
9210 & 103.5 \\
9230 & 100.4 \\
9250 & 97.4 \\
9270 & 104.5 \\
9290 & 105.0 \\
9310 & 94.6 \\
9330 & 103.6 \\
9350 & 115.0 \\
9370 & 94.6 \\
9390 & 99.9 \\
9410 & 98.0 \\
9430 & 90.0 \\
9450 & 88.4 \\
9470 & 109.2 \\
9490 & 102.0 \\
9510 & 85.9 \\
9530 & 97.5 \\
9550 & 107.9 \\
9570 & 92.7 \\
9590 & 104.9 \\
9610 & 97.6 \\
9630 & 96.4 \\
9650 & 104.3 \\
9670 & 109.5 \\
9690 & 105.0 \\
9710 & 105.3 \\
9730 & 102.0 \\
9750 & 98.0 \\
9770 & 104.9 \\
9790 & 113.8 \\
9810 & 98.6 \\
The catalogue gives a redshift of 0.187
